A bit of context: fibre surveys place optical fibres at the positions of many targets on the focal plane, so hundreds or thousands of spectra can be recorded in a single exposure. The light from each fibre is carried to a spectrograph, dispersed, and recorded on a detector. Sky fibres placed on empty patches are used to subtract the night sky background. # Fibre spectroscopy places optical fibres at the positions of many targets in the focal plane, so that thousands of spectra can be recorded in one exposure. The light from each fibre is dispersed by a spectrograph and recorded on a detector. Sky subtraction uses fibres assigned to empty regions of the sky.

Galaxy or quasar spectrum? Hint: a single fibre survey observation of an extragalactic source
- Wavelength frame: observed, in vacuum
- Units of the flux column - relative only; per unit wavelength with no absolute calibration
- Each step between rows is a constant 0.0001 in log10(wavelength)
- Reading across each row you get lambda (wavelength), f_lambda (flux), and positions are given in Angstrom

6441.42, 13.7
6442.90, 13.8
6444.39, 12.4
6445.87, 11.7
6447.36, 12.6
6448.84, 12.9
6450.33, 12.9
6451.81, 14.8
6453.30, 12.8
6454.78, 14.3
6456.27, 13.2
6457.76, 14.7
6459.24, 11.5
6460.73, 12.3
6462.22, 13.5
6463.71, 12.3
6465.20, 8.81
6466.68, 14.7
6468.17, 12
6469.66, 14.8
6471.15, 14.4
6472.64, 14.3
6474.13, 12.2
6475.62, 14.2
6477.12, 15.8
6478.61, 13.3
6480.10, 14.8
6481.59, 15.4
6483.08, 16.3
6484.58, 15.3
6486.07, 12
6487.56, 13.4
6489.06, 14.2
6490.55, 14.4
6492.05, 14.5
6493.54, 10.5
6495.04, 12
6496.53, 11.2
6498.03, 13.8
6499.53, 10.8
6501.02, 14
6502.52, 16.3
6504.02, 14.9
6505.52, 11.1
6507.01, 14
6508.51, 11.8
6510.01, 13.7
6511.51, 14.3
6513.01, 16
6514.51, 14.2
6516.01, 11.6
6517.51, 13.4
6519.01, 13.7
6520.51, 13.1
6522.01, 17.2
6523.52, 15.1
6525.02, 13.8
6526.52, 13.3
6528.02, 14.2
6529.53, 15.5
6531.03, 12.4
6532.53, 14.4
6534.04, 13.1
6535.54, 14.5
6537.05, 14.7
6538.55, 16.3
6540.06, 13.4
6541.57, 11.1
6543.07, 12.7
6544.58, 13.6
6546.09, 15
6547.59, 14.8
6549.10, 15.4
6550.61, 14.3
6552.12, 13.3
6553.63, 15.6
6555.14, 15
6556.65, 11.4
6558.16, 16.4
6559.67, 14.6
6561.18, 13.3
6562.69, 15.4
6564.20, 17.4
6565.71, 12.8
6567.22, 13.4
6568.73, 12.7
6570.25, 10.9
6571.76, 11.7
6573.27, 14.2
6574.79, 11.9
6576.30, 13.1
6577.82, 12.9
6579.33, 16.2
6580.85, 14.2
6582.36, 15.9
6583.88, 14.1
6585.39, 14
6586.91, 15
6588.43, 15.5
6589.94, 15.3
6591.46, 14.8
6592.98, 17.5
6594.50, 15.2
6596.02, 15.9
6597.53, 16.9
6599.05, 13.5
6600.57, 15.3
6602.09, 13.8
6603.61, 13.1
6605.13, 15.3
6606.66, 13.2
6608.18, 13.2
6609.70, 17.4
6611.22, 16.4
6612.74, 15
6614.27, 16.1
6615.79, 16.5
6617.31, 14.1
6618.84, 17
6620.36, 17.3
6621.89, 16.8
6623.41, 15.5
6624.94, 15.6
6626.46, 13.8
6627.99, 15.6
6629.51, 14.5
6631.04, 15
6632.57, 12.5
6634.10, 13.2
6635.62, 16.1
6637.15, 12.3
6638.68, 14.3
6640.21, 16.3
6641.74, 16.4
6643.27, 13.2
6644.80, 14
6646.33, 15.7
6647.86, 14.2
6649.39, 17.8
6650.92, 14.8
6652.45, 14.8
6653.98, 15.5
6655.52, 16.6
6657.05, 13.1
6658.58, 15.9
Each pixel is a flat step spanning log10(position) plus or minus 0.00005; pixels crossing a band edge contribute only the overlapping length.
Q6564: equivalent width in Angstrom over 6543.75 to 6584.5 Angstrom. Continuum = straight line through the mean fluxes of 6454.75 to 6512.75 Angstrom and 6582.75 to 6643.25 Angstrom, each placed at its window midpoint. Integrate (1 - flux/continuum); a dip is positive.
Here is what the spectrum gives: 1.2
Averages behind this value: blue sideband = 13.5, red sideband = 15.1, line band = 14.1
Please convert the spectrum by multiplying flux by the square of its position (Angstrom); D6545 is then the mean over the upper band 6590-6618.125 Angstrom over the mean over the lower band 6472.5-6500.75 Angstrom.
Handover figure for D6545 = 1.16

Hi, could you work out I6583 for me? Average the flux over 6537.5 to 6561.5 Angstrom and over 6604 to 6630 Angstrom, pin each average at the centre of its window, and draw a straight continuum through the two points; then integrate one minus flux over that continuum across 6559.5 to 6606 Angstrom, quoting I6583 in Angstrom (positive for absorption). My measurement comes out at 1.4 Angstrom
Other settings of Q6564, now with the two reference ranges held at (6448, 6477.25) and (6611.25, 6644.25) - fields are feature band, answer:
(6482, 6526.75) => 0.17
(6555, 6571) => 0.55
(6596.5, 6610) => 0.25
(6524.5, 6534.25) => 0.11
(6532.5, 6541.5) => -0.03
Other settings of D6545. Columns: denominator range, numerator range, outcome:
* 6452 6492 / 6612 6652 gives 1.16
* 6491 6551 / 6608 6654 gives 1.14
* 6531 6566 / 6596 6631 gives 1.09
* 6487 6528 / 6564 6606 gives 1.08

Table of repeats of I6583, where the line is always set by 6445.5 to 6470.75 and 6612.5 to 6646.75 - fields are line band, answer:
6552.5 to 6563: -0.19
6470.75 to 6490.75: -1.56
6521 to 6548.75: -0.55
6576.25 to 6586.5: 0.02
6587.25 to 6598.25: -0.92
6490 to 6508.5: 0.57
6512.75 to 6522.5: -0.21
